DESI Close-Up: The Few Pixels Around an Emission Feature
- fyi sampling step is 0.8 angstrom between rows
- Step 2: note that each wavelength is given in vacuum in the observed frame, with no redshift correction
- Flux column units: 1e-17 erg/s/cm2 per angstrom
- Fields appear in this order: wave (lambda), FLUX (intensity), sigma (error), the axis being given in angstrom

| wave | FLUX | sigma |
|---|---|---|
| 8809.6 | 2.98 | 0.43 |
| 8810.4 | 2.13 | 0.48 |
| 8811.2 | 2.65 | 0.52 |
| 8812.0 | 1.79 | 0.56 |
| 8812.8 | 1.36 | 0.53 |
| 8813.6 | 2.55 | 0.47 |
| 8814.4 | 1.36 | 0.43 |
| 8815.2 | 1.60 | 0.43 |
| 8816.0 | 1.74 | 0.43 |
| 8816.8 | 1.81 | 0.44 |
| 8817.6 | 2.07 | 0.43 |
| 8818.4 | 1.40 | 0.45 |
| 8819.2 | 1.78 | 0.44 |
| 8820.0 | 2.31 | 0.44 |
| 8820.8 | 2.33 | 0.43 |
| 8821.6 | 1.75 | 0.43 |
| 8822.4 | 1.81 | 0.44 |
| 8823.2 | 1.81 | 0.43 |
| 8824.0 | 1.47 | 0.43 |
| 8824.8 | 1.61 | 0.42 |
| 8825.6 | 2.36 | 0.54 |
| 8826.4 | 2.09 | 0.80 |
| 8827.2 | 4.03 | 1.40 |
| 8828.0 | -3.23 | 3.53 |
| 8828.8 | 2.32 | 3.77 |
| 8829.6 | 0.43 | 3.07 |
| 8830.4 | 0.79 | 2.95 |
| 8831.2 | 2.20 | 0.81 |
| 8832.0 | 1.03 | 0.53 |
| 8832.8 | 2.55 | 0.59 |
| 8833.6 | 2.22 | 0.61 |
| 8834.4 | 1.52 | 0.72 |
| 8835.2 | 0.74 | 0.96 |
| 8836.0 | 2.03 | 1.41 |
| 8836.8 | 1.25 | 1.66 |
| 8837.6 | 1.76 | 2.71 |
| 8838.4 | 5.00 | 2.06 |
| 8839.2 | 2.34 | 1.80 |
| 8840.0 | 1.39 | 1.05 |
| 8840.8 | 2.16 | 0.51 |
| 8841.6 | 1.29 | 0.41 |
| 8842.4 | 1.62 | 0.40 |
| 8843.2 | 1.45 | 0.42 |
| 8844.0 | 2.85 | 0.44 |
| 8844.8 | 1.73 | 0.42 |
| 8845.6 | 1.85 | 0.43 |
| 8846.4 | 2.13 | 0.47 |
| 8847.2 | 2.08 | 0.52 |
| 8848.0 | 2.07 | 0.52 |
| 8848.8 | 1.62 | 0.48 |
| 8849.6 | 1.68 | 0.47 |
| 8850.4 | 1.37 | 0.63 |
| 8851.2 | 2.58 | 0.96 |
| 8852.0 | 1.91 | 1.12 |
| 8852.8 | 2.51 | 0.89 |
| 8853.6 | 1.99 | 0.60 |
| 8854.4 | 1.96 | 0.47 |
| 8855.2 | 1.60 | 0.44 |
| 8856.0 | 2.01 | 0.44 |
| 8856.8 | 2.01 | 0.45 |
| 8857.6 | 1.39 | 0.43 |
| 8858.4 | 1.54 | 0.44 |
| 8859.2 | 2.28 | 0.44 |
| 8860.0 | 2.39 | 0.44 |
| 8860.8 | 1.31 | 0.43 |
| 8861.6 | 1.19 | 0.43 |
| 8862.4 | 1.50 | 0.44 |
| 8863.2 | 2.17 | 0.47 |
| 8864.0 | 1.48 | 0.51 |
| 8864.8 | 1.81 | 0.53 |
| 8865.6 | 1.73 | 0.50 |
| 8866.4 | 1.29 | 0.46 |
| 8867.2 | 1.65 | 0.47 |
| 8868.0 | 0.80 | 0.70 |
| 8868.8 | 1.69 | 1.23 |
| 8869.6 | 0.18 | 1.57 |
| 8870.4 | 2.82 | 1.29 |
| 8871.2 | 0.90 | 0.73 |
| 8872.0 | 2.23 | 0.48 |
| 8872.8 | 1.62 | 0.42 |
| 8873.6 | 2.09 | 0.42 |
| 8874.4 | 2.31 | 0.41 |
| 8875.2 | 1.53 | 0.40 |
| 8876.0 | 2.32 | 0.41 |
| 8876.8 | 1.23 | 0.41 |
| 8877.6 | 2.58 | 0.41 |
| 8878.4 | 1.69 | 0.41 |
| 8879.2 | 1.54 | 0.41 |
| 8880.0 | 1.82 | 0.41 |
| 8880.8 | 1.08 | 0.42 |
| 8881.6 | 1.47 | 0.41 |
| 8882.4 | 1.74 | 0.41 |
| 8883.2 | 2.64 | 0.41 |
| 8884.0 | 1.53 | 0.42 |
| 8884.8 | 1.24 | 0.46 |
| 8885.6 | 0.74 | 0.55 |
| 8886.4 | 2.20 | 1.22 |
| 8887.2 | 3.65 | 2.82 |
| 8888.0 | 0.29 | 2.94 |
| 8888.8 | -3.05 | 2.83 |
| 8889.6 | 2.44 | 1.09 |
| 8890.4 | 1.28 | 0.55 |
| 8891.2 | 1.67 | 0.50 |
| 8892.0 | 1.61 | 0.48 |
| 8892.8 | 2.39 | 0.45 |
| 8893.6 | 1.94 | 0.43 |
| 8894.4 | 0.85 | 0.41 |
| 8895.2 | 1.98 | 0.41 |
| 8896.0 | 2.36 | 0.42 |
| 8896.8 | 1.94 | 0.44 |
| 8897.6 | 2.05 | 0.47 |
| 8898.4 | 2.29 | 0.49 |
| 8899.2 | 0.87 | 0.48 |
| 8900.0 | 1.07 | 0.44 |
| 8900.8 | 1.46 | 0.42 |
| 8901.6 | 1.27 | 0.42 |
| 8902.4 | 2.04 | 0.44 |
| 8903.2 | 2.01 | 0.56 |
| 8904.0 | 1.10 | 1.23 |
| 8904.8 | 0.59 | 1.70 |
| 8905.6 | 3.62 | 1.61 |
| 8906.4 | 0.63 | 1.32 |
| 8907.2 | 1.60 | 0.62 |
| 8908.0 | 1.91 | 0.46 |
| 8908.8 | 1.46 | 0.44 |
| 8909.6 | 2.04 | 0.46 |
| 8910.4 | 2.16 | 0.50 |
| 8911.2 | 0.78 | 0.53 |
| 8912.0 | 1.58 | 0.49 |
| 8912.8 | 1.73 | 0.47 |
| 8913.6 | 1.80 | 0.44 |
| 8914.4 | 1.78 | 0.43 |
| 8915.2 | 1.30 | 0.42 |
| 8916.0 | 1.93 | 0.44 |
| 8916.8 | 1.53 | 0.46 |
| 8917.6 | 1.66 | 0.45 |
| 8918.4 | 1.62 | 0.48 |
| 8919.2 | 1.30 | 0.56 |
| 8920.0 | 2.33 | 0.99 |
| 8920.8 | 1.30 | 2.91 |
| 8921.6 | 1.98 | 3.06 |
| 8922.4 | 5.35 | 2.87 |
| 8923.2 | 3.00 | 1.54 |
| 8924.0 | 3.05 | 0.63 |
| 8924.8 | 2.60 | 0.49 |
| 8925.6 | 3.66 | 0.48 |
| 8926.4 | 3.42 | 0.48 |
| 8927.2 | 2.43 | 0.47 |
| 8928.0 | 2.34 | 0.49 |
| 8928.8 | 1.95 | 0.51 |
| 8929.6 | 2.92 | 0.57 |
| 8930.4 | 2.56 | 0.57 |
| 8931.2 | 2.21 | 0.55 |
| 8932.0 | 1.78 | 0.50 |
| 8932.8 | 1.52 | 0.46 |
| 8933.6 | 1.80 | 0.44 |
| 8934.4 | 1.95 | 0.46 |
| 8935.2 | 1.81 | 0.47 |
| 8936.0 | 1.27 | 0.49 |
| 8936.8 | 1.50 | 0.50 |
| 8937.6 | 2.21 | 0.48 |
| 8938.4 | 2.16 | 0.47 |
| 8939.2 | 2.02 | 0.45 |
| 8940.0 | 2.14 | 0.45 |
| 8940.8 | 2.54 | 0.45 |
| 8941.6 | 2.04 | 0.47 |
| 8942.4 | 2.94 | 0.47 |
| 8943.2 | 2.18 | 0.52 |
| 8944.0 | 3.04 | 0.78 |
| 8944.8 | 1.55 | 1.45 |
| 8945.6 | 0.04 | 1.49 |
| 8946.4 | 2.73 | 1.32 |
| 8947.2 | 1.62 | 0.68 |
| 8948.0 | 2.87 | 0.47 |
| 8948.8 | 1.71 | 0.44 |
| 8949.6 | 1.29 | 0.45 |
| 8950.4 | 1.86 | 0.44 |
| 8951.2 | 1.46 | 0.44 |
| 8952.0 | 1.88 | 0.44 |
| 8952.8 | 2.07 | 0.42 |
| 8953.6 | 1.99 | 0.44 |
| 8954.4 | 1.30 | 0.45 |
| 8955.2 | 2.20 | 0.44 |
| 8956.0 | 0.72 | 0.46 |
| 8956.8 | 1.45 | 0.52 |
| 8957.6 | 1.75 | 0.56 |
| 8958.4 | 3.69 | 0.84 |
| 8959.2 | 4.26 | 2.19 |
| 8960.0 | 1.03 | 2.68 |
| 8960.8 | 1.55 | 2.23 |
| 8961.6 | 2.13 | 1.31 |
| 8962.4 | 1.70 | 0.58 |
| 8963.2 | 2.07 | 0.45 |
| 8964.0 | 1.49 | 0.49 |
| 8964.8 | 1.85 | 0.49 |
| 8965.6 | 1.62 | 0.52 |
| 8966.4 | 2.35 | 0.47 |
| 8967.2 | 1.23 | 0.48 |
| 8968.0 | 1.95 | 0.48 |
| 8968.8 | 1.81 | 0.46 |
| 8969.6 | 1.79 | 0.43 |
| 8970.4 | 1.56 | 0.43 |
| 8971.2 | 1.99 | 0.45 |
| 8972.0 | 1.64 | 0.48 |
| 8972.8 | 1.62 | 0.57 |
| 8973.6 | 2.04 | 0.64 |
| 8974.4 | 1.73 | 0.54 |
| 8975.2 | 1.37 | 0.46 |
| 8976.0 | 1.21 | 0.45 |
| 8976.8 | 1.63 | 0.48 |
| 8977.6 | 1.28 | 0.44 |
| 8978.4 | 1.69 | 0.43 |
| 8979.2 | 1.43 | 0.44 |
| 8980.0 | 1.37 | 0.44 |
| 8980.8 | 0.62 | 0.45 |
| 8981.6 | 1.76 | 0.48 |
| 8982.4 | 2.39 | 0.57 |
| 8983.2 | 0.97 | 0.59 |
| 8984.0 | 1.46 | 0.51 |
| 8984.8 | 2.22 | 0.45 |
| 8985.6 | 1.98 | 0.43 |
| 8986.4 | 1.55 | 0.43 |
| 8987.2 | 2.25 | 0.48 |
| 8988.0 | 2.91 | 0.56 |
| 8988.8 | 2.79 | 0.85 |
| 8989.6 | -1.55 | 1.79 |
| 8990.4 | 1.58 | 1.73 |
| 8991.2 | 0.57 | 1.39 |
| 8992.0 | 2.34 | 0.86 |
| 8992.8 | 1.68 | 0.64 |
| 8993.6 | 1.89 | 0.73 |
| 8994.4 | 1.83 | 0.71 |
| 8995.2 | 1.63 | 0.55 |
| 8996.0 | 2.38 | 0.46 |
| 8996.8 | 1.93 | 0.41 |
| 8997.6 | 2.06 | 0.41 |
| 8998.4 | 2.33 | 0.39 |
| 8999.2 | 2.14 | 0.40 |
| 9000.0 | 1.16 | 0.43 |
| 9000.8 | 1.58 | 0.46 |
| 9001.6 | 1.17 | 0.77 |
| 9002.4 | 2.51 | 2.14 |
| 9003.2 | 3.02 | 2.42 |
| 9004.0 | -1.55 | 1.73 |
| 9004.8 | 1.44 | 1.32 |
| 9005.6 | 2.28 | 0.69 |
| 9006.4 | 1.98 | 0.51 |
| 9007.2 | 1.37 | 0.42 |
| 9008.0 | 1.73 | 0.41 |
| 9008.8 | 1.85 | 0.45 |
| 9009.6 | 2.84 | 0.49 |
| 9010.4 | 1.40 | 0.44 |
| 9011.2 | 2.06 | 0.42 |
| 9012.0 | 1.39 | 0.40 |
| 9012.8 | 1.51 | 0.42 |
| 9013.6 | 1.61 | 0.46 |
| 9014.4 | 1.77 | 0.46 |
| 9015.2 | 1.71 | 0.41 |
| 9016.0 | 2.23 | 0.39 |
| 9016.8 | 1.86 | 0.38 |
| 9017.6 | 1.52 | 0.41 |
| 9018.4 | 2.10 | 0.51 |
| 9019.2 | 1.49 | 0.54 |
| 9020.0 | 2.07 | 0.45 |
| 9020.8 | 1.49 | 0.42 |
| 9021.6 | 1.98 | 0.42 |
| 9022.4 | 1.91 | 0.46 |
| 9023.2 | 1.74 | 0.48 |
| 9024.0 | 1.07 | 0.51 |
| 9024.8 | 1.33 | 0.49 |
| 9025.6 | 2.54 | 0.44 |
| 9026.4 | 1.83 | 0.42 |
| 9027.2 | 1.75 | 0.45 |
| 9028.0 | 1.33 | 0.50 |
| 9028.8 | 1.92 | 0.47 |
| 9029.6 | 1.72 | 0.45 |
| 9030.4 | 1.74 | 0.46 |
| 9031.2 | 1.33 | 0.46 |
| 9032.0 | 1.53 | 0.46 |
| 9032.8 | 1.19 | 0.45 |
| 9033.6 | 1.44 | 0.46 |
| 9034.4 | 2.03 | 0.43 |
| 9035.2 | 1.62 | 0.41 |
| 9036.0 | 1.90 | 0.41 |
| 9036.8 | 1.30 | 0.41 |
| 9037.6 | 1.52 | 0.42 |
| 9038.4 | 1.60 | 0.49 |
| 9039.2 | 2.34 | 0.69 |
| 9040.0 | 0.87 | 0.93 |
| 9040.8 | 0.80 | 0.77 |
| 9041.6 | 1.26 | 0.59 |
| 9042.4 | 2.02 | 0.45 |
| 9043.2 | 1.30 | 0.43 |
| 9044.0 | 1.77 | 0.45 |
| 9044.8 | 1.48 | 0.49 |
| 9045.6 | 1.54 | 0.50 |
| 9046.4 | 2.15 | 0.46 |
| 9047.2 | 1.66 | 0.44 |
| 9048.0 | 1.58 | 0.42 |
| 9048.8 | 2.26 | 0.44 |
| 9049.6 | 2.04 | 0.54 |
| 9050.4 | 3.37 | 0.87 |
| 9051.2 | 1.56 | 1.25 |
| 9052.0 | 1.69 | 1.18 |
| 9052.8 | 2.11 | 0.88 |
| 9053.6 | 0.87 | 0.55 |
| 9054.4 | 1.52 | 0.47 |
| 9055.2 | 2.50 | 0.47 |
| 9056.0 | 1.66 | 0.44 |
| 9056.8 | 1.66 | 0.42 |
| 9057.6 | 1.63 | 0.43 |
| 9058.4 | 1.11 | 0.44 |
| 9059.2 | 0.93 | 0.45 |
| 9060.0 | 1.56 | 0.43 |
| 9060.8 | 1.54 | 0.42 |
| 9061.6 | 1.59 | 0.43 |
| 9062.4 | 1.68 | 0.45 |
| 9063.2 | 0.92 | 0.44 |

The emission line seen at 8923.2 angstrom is [S II]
